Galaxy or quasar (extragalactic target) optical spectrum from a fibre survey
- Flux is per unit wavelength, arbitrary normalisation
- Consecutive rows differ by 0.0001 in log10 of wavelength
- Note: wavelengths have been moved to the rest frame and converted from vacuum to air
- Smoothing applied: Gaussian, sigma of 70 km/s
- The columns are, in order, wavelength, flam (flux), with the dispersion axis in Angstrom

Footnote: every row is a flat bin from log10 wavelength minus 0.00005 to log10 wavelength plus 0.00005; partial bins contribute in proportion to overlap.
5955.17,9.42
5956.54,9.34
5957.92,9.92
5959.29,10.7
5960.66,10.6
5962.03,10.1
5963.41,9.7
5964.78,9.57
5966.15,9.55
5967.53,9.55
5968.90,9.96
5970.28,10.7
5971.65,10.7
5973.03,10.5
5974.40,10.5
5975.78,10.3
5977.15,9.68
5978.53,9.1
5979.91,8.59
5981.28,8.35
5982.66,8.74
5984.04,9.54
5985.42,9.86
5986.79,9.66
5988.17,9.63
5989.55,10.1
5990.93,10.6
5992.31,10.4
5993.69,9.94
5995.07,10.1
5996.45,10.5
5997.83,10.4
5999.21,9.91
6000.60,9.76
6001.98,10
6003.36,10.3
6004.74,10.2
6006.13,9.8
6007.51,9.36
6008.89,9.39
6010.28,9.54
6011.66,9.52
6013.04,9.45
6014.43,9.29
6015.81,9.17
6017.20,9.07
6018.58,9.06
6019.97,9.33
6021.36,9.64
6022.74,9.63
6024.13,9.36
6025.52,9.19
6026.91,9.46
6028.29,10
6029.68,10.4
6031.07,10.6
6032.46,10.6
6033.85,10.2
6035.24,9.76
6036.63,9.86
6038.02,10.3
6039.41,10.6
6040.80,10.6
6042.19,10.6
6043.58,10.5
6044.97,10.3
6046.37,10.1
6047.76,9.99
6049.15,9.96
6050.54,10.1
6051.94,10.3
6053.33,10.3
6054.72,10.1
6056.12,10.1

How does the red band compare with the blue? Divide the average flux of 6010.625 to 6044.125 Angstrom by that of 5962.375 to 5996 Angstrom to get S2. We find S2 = 1.00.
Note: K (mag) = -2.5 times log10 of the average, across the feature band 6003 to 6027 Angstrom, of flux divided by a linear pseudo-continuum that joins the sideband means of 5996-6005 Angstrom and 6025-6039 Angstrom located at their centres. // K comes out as 0.070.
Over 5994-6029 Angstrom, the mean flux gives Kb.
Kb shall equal 9.66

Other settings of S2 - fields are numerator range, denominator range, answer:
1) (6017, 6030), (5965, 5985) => 0.98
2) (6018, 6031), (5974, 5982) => 1.03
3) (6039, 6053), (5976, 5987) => 1.12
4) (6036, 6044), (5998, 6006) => 1.04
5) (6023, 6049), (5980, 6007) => 1.03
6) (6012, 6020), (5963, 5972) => 0.93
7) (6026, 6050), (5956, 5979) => 1.02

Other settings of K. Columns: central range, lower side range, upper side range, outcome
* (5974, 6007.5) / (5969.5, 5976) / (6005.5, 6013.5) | 0.02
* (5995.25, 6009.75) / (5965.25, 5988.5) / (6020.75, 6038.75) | -0.02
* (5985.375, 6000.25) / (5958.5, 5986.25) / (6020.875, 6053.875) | -0.02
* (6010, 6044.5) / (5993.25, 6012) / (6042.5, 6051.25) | 0.02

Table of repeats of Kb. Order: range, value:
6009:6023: 9.36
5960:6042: 9.84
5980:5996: 9.69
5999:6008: 9.91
